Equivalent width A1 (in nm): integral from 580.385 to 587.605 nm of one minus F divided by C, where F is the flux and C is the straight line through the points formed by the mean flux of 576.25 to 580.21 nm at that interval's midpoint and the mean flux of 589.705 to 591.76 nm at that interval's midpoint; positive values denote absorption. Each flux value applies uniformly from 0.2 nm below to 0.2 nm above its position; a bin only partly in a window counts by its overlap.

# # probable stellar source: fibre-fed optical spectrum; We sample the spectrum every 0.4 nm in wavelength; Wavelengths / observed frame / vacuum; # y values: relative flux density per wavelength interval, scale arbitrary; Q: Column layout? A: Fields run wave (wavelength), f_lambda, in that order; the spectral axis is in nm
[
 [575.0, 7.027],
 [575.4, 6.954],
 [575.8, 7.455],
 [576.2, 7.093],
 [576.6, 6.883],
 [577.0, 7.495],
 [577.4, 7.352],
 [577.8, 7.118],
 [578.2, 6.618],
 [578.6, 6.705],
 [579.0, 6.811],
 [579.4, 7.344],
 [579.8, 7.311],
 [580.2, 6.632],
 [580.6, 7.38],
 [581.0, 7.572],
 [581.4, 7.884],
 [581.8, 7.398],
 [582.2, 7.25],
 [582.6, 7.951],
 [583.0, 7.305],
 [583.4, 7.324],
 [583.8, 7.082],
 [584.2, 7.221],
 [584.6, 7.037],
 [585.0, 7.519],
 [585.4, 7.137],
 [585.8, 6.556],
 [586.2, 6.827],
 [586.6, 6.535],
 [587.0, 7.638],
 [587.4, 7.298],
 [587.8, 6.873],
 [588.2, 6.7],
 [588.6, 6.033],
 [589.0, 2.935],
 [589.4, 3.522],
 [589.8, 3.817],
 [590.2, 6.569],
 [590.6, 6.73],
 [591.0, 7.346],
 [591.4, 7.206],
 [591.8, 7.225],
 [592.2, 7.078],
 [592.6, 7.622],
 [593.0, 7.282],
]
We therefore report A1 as -0.49 nm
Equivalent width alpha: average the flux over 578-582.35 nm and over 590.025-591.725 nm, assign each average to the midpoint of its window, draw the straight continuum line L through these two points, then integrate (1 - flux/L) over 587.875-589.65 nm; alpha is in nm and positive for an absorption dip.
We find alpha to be 0.53 nm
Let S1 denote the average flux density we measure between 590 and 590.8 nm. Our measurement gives 6.65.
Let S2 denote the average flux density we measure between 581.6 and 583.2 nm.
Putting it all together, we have 7.48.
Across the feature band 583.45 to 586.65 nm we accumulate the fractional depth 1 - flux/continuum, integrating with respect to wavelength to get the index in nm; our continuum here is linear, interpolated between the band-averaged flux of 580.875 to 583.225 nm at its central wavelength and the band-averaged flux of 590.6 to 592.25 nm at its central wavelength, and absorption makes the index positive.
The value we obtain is 0.18 nm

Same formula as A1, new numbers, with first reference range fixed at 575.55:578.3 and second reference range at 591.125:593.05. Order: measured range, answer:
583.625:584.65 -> 0.01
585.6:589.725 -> 0.70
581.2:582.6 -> -0.07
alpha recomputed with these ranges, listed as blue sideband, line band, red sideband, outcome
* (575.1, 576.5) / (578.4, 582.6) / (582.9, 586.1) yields -0.076 nm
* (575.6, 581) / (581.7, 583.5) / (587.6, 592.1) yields -0.212 nm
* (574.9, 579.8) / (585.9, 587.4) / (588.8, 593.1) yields -0.142 nm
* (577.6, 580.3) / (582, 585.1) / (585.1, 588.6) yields -0.182 nm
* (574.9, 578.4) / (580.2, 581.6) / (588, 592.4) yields -0.152 nm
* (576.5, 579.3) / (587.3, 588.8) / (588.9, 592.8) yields -0.096 nm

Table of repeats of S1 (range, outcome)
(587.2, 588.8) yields 6.73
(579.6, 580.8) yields 7.11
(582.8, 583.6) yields 7.31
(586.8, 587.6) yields 7.47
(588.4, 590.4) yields 4.58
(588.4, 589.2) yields 4.48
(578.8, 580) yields 7.16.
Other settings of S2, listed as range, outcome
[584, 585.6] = 7.23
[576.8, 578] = 7.32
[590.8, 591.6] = 7.28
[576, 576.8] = 6.99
